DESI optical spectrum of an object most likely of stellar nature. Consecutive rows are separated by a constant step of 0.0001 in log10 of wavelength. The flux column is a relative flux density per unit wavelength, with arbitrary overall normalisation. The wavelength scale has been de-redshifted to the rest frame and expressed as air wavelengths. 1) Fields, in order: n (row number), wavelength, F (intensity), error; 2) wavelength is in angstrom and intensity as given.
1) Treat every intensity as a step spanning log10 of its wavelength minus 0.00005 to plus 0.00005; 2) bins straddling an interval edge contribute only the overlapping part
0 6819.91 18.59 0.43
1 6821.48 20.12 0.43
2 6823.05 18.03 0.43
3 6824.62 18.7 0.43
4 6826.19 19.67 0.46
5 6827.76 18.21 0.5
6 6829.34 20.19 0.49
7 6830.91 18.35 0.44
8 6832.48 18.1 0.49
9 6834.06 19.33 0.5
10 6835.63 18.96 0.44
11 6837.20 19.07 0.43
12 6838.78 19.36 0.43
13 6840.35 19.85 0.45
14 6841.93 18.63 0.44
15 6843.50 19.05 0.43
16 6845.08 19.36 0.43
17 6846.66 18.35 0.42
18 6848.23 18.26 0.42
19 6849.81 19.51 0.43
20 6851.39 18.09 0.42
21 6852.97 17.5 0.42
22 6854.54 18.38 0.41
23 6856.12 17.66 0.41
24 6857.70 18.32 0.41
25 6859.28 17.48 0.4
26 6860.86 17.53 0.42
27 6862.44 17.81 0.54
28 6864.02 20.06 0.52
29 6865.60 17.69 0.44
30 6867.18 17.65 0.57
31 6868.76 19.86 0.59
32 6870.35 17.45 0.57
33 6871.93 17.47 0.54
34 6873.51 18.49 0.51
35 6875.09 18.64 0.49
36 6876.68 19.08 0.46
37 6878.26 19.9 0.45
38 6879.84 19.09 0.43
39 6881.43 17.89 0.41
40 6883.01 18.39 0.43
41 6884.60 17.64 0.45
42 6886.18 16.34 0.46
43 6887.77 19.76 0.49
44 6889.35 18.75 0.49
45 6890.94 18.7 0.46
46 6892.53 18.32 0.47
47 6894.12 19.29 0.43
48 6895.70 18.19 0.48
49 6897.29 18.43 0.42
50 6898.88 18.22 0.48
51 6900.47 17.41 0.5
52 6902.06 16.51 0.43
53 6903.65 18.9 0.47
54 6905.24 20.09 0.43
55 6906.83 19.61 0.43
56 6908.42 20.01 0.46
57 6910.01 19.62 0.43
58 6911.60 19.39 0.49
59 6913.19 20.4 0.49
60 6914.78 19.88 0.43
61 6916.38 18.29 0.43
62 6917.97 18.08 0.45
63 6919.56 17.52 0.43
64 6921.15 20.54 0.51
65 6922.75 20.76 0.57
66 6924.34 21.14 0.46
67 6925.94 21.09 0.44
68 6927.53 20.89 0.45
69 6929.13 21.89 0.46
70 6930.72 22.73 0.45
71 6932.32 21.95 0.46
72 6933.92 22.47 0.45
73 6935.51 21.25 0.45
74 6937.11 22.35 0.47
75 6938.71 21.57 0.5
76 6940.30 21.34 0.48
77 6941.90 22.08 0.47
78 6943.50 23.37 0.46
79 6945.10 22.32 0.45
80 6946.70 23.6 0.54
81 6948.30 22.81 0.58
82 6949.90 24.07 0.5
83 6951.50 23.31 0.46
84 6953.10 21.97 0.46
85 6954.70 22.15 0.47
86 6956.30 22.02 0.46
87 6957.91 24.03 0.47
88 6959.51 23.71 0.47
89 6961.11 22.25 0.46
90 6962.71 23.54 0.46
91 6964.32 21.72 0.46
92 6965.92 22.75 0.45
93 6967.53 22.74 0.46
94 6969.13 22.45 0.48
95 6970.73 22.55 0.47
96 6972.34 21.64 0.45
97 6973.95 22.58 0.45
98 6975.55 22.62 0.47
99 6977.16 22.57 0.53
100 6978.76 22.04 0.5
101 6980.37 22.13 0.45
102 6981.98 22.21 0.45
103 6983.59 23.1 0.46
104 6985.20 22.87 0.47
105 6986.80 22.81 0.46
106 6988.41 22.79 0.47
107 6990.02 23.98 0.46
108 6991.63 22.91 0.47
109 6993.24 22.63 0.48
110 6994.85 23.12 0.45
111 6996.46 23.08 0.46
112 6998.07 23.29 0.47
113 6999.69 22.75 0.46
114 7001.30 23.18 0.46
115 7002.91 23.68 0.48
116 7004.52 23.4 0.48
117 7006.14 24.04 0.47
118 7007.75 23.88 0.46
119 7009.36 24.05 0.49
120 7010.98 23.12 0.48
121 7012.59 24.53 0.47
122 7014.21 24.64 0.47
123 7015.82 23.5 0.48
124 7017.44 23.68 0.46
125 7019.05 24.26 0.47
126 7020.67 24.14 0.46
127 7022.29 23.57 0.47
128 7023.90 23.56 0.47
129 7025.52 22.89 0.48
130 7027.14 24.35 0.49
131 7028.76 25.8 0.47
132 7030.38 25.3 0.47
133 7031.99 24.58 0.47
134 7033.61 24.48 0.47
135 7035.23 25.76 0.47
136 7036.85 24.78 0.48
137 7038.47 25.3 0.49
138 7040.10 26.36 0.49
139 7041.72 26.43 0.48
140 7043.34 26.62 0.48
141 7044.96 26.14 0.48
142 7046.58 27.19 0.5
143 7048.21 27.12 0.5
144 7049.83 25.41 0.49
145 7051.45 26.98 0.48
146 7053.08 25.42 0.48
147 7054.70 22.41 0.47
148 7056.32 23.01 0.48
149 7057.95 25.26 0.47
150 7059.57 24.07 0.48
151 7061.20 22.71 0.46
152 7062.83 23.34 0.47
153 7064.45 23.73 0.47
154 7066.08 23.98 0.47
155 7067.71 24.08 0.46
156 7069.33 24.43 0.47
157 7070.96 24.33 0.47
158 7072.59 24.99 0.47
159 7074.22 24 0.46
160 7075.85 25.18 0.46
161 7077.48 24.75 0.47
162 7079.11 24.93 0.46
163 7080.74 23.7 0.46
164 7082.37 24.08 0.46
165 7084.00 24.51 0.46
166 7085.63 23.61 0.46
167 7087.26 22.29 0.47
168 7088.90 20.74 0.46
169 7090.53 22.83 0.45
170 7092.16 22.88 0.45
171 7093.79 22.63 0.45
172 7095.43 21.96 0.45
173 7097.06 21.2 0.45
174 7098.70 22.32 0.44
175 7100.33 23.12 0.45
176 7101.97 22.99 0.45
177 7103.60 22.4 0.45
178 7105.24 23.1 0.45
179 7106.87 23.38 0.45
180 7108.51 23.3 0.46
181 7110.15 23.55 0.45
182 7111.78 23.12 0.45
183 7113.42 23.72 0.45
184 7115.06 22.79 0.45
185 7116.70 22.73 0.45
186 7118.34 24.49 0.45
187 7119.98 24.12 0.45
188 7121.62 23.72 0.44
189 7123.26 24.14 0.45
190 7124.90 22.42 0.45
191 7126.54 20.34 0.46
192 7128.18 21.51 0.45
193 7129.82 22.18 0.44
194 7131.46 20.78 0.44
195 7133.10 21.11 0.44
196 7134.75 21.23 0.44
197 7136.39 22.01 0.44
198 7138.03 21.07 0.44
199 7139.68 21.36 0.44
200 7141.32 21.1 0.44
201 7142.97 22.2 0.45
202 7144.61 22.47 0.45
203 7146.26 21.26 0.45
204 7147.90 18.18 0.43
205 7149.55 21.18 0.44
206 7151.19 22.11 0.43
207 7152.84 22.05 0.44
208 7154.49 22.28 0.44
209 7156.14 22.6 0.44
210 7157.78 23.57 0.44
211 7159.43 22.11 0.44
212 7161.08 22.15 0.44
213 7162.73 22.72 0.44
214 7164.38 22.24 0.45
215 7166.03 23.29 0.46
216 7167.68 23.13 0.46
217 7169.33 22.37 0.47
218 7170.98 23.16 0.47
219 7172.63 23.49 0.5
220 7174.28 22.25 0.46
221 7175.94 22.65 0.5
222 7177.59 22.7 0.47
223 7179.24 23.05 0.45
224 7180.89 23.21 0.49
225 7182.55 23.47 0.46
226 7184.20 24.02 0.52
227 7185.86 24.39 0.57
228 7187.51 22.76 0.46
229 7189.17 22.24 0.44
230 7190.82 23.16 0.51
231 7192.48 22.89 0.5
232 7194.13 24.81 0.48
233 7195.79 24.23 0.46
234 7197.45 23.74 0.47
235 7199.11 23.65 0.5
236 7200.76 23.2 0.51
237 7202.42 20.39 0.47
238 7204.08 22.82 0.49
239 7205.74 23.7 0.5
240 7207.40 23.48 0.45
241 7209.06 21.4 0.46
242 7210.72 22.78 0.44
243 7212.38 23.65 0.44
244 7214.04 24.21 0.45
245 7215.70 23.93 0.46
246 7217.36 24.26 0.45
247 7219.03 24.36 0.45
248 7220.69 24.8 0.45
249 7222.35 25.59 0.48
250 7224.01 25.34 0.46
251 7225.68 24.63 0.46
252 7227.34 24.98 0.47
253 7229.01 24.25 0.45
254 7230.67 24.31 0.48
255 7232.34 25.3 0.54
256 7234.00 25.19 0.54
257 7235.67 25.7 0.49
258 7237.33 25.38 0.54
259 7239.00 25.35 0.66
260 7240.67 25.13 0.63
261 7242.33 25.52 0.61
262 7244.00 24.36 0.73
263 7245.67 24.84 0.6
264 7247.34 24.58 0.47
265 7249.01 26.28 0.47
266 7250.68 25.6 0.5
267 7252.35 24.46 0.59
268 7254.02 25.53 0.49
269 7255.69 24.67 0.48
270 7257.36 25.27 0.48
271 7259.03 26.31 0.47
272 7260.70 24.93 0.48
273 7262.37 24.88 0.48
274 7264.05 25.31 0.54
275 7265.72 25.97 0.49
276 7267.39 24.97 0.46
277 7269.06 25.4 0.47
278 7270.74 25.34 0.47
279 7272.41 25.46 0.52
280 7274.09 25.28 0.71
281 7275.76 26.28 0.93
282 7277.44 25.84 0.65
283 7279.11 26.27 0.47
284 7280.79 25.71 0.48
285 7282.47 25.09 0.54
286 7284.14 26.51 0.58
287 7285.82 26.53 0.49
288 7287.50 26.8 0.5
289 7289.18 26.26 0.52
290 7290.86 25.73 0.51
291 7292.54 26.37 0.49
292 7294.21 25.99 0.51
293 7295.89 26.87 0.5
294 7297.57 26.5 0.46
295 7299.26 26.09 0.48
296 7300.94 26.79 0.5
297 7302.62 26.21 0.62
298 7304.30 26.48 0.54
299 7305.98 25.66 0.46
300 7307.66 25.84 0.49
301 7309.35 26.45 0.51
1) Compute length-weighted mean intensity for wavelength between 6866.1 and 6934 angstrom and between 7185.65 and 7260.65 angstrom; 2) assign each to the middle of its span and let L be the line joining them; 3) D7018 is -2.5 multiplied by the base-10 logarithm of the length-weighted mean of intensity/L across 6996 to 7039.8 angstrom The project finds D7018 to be -0.15 mag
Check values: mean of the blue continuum 19.2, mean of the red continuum 24.3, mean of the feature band 24.1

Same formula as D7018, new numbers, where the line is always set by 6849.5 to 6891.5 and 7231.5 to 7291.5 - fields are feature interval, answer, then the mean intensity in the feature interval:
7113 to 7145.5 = 0.04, 22.2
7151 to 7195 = 0.04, 22.9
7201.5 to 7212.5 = 0.09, 22.5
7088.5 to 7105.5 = 0.00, 22.4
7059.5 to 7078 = -0.10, 24.1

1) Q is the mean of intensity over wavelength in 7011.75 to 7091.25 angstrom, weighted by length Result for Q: 24.5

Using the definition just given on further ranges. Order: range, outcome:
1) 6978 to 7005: 22.9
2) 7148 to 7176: 22.4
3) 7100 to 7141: 22.6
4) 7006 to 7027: 23.8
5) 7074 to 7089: 23.9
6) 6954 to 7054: 23.8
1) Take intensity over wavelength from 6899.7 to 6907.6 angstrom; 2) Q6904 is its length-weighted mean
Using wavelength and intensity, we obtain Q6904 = 18.5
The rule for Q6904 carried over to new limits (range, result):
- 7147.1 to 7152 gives 20.5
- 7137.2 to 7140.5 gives 21.2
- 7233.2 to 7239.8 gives 25.4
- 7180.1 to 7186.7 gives 23.8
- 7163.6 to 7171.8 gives 22.8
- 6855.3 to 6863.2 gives 17.8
